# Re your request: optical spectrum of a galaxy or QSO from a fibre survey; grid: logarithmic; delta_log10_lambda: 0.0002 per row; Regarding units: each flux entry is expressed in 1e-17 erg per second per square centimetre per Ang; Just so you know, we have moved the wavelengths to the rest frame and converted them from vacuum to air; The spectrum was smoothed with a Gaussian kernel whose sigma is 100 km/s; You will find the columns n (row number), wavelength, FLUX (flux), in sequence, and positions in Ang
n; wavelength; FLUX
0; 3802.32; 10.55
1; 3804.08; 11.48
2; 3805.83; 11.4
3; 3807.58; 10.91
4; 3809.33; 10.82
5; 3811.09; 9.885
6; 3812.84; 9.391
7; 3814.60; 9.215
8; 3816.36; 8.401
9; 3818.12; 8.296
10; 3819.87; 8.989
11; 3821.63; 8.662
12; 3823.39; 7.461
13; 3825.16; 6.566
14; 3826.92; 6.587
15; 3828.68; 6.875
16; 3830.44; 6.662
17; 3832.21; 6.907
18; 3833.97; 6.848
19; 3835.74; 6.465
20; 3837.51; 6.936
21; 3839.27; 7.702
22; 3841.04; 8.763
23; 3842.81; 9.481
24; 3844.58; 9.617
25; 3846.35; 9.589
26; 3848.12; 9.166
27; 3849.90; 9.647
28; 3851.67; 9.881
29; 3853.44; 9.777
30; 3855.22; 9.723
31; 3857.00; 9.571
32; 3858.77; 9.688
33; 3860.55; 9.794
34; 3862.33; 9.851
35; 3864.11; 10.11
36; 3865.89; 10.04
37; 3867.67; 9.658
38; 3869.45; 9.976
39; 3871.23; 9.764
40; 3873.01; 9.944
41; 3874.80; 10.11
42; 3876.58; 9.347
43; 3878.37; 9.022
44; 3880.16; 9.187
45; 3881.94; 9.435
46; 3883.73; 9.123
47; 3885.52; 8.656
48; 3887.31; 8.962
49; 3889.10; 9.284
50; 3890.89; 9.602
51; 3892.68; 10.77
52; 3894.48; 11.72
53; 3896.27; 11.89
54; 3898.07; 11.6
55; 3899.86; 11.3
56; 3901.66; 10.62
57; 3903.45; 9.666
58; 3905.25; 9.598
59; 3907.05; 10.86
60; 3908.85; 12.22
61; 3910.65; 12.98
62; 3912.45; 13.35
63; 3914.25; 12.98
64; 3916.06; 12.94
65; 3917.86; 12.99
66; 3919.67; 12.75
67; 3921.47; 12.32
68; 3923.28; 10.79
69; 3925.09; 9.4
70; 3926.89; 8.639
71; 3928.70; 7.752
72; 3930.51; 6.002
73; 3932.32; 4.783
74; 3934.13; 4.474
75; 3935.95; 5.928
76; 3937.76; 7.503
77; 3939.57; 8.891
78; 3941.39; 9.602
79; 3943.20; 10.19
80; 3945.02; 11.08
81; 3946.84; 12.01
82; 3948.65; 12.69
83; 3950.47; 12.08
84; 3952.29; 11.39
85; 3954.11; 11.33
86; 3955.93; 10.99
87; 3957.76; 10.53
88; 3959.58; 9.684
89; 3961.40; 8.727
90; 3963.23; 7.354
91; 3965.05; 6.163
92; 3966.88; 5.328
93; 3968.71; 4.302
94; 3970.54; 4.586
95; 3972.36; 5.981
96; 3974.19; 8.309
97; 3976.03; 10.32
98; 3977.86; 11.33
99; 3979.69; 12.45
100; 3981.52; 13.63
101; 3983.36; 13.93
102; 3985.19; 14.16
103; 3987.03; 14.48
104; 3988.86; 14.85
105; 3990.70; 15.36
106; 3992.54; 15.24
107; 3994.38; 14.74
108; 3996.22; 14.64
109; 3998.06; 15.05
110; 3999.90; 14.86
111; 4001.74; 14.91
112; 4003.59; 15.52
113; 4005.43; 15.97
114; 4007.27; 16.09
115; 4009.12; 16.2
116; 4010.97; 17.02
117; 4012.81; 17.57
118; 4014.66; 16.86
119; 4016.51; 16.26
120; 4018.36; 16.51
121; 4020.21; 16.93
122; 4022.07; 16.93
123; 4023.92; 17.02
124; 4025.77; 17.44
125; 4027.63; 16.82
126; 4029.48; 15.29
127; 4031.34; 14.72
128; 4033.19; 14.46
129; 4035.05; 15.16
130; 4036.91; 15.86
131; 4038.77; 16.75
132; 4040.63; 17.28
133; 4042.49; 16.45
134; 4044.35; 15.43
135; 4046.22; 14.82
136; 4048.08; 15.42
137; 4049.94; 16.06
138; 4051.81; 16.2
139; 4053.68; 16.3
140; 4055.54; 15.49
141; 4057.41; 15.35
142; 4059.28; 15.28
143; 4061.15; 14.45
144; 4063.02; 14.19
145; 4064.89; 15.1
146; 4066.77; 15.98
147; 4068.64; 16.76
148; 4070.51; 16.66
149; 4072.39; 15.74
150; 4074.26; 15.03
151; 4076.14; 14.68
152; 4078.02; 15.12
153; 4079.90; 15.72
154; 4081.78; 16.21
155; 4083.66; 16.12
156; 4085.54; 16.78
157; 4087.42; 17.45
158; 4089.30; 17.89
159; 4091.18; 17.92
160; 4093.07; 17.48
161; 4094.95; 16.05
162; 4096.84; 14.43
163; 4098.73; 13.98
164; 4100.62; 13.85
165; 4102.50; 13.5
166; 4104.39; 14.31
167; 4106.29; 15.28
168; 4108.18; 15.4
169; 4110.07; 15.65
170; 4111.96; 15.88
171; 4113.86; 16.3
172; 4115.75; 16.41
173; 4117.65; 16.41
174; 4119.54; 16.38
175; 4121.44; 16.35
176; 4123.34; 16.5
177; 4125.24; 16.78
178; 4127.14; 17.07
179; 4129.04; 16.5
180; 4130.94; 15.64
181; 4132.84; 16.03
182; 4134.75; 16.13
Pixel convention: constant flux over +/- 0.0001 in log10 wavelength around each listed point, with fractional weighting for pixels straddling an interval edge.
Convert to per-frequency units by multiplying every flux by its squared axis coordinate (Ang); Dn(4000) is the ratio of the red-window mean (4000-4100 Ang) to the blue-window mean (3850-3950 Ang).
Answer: 1.72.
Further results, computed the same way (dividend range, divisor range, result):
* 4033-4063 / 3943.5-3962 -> 1.48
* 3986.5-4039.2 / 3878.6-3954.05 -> 1.63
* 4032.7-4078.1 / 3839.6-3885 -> 1.80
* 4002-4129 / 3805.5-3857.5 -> 2.08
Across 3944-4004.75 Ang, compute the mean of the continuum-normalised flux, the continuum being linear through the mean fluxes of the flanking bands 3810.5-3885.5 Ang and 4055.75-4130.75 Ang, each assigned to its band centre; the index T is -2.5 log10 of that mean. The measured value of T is 0.09 mag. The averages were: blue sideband 8.86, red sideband 15.8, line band 11.5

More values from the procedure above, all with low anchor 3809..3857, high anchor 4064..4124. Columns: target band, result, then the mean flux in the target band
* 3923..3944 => 0.41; 7.73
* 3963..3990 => 0.26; 9.93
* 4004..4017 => -0.22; 16.5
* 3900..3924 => -0.11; 11.8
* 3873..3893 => 0.05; 9.39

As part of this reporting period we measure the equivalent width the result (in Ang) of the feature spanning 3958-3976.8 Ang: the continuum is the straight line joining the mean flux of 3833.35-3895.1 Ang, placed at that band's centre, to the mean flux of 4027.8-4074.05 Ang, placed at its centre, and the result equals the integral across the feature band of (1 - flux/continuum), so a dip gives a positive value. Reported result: 8.3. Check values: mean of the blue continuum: 9.35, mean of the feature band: 7.17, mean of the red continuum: 15.6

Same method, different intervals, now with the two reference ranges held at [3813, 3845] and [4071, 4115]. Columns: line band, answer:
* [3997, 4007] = -1.8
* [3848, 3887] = -2.9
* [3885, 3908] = -1.3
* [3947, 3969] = 4.1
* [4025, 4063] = -4.0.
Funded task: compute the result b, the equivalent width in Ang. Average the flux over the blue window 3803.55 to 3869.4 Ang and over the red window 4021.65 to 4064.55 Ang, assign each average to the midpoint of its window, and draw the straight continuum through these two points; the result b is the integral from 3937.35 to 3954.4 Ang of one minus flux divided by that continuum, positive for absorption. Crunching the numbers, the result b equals 2.5 Ang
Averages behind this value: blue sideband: 8.94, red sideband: 15.8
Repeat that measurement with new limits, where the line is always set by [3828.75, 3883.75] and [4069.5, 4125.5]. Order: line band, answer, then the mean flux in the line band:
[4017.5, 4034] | -2.9 Ang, 16.2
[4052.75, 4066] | -0.3 Ang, 15.2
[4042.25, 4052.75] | -0.9 Ang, 15.7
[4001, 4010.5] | -1.8 Ang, 15.8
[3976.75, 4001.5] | -2.7 Ang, 14.2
